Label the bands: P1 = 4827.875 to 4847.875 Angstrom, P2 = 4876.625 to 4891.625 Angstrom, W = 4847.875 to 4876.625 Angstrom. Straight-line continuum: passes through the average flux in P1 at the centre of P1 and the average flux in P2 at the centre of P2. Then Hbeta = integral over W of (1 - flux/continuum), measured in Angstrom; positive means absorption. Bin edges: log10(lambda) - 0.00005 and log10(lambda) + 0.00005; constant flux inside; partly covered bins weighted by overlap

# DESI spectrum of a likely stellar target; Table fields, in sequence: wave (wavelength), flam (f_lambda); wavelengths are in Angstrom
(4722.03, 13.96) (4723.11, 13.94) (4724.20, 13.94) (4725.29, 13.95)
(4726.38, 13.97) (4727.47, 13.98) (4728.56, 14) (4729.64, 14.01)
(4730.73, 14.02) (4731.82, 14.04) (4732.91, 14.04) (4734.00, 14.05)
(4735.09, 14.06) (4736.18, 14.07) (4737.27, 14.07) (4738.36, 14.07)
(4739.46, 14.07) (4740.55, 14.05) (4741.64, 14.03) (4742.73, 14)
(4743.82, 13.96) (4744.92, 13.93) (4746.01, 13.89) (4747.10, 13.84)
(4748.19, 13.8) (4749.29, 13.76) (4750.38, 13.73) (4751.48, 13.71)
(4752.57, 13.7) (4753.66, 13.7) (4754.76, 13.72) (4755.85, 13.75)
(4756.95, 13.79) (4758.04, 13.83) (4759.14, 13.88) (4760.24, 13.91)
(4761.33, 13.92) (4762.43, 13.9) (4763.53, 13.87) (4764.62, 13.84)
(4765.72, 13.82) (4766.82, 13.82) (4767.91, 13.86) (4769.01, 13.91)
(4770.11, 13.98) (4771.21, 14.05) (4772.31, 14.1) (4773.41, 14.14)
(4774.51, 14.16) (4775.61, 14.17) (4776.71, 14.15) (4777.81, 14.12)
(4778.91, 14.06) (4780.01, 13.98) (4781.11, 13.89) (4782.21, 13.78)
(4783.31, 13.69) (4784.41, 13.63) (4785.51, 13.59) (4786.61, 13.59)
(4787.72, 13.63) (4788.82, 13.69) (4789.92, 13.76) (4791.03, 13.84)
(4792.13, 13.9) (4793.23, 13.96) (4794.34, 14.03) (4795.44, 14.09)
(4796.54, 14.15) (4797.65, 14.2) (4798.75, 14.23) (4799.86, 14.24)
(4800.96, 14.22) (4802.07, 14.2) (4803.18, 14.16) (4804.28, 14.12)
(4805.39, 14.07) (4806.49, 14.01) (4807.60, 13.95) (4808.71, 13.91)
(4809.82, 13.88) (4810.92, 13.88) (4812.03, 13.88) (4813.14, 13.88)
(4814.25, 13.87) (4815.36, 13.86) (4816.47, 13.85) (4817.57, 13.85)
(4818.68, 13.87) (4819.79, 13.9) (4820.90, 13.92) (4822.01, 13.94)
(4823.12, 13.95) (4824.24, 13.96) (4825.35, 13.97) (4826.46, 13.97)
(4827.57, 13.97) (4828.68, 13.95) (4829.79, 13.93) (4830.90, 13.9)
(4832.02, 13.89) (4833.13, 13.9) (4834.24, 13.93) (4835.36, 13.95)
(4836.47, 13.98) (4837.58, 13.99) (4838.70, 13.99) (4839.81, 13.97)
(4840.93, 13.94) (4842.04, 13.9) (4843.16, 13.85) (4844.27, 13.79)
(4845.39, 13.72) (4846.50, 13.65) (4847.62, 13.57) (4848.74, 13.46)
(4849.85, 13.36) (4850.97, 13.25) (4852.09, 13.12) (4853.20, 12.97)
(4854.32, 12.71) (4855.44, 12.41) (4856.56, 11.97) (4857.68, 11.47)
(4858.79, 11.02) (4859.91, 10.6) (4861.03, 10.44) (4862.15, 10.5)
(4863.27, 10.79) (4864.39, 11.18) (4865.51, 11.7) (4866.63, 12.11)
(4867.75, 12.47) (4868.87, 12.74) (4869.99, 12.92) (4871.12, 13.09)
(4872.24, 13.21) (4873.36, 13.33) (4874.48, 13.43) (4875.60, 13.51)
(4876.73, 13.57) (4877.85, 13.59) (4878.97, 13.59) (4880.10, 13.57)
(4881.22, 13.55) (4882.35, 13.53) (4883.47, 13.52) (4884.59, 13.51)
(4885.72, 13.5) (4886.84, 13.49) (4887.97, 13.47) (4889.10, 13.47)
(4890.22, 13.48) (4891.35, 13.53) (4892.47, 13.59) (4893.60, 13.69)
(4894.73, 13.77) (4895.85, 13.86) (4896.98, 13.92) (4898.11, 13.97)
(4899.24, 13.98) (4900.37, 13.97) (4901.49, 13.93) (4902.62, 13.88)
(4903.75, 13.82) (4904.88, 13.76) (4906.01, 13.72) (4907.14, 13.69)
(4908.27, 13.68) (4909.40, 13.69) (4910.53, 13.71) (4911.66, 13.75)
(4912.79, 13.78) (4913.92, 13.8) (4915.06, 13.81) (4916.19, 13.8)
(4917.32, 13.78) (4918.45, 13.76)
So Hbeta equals 2.8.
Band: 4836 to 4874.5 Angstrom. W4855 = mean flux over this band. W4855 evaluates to 12.7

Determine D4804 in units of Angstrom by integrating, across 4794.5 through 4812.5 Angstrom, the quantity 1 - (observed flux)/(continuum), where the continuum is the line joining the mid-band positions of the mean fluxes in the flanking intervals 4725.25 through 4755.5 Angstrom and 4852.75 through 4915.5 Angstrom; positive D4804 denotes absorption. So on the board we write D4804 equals -0.67 Angstrom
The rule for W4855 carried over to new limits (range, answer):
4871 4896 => 13.5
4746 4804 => 13.9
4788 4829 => 14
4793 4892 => 13.4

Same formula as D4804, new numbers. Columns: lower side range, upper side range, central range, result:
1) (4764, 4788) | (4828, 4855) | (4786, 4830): -0.49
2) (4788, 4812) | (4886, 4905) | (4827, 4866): 2.51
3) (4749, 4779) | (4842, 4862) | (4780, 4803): -0.69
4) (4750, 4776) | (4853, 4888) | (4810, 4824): -0.69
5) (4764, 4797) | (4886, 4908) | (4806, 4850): -0.11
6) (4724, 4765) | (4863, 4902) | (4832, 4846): -0.43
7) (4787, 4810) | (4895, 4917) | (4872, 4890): 0.48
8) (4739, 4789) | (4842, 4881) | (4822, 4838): -1.06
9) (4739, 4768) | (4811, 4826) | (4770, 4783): -0.16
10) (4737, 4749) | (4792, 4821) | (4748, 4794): 0.40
